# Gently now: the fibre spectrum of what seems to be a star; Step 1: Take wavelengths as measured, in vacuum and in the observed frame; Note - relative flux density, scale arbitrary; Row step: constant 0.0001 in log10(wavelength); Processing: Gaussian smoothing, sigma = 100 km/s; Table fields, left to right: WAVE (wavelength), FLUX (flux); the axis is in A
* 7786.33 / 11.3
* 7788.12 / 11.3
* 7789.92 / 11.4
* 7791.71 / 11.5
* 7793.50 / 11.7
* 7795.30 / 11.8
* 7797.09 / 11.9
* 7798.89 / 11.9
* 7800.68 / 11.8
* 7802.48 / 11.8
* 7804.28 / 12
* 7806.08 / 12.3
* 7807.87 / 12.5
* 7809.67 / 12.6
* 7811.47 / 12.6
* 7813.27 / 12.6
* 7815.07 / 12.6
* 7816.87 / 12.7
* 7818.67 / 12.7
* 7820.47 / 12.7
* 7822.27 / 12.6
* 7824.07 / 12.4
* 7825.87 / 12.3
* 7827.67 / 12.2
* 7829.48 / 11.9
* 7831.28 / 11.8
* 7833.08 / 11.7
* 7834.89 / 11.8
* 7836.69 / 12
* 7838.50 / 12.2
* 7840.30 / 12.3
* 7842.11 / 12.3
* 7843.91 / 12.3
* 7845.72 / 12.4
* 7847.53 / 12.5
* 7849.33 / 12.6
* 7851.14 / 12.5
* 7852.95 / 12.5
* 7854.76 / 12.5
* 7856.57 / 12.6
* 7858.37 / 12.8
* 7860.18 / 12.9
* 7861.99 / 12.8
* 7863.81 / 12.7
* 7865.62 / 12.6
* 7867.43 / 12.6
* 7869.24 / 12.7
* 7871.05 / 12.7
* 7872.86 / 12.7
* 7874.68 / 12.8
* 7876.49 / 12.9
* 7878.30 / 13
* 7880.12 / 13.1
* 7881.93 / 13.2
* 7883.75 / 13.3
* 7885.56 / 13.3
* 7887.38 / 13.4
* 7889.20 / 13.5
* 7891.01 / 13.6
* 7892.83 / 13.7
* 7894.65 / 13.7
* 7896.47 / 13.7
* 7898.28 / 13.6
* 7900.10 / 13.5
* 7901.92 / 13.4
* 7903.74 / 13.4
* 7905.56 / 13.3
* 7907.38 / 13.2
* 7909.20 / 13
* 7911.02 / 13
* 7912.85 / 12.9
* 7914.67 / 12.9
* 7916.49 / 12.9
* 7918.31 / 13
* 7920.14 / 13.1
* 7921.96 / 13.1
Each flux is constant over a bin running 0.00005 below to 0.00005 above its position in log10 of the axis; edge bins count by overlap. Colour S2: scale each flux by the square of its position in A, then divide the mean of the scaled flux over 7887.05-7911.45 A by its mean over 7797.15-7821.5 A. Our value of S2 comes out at 1.1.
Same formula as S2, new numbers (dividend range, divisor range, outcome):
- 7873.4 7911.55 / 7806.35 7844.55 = 1.10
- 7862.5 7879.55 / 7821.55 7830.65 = 1.05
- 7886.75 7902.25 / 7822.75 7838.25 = 1.15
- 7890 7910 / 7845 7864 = 1.08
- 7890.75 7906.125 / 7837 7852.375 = 1.11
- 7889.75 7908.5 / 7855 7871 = 1.07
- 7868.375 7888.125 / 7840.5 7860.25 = 1.05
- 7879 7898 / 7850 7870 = 1.07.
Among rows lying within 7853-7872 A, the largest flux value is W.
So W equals 12.9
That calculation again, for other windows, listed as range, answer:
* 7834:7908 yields 13.7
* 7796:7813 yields 12.6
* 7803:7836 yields 12.7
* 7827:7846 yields 12.4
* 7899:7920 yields 13.5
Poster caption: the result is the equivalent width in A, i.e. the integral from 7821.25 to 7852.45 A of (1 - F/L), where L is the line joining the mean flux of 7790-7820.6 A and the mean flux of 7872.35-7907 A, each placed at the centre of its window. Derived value 0.9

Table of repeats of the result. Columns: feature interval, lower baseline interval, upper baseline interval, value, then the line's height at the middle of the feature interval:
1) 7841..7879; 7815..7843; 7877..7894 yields 0.63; 12.8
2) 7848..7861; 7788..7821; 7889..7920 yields 0.10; 12.7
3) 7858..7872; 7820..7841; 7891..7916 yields -0.02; 12.7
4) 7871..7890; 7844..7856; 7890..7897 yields 0.31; 13.3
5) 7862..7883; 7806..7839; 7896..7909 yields 0.30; 13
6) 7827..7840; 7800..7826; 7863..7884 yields 0.63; 12.6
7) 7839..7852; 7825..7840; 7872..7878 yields -0.17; 12.3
